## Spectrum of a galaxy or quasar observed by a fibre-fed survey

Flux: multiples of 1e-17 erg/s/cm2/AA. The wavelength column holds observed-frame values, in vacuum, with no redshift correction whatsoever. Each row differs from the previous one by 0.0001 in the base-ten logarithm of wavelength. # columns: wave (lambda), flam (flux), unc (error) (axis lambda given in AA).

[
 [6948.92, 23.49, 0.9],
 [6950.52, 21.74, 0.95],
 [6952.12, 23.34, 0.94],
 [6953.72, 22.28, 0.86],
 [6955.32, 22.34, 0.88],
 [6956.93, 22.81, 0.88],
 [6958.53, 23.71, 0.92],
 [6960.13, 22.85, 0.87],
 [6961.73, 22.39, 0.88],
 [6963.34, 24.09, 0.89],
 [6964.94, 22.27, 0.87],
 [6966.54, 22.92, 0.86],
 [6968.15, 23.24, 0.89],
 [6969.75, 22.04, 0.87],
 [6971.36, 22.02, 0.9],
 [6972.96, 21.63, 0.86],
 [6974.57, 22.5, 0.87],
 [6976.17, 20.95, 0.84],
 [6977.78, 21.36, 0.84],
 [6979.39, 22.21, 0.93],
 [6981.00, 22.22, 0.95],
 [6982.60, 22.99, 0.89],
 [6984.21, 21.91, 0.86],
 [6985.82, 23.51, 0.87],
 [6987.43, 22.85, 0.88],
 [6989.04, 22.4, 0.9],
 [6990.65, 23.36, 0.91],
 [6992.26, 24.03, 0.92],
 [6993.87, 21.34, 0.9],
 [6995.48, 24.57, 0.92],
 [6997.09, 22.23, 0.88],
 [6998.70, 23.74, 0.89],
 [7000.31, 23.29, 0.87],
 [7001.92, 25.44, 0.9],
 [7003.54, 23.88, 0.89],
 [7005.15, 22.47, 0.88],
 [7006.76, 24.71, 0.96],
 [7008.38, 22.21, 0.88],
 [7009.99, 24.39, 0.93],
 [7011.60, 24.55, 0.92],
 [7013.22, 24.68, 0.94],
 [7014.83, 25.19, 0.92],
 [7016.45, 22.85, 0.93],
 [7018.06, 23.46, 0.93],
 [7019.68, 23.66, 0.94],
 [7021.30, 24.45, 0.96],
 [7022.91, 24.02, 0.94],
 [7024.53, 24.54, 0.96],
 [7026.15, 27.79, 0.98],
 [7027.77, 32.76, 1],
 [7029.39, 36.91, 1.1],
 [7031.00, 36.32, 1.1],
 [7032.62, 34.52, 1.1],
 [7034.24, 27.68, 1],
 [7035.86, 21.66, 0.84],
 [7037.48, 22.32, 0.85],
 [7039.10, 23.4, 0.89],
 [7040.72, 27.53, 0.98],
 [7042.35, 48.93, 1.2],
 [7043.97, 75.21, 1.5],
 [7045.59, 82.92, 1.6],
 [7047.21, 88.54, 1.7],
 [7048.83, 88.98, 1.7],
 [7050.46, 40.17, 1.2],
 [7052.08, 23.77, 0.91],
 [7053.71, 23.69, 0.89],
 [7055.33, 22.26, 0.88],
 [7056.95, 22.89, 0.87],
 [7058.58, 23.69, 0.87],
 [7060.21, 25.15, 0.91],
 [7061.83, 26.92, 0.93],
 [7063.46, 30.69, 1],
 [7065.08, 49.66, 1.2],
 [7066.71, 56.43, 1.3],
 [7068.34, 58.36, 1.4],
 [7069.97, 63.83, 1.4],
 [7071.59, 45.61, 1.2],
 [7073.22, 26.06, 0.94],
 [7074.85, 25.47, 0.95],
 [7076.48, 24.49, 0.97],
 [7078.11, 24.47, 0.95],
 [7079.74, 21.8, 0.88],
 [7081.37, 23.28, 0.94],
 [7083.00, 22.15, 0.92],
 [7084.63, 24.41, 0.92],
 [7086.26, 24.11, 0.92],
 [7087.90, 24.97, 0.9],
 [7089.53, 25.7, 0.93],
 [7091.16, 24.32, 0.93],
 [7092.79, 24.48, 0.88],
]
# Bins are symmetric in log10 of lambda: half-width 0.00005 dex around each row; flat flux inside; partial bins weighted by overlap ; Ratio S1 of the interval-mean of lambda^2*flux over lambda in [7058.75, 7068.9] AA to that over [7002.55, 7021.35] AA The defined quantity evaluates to 1.69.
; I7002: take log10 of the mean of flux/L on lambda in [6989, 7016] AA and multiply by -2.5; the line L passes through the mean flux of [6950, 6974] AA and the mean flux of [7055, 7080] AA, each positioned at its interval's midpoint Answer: 0.15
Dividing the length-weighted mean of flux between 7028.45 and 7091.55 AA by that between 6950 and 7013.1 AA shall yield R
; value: 1.6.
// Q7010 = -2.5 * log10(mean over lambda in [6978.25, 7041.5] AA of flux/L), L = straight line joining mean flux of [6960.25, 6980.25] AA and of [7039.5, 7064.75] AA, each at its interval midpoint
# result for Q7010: 0.28 mag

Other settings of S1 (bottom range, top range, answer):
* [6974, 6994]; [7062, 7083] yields 1.67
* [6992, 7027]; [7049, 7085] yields 1.40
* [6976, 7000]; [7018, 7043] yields 1.28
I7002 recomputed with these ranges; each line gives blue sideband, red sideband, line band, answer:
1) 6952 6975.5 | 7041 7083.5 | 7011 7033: 0.22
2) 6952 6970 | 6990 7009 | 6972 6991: 0.04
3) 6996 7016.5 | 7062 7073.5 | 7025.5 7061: -0.04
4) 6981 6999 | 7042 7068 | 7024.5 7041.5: 0.29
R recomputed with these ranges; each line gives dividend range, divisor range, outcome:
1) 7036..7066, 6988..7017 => 1.74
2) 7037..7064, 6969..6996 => 1.84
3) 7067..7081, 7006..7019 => 1.52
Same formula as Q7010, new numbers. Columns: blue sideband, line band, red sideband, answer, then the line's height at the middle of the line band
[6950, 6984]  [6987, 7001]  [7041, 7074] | 0.263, 29.5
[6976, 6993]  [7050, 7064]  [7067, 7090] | 0.134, 29.6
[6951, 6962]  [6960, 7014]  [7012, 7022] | 0.021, 23.4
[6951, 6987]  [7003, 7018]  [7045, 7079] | 0.280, 30.9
